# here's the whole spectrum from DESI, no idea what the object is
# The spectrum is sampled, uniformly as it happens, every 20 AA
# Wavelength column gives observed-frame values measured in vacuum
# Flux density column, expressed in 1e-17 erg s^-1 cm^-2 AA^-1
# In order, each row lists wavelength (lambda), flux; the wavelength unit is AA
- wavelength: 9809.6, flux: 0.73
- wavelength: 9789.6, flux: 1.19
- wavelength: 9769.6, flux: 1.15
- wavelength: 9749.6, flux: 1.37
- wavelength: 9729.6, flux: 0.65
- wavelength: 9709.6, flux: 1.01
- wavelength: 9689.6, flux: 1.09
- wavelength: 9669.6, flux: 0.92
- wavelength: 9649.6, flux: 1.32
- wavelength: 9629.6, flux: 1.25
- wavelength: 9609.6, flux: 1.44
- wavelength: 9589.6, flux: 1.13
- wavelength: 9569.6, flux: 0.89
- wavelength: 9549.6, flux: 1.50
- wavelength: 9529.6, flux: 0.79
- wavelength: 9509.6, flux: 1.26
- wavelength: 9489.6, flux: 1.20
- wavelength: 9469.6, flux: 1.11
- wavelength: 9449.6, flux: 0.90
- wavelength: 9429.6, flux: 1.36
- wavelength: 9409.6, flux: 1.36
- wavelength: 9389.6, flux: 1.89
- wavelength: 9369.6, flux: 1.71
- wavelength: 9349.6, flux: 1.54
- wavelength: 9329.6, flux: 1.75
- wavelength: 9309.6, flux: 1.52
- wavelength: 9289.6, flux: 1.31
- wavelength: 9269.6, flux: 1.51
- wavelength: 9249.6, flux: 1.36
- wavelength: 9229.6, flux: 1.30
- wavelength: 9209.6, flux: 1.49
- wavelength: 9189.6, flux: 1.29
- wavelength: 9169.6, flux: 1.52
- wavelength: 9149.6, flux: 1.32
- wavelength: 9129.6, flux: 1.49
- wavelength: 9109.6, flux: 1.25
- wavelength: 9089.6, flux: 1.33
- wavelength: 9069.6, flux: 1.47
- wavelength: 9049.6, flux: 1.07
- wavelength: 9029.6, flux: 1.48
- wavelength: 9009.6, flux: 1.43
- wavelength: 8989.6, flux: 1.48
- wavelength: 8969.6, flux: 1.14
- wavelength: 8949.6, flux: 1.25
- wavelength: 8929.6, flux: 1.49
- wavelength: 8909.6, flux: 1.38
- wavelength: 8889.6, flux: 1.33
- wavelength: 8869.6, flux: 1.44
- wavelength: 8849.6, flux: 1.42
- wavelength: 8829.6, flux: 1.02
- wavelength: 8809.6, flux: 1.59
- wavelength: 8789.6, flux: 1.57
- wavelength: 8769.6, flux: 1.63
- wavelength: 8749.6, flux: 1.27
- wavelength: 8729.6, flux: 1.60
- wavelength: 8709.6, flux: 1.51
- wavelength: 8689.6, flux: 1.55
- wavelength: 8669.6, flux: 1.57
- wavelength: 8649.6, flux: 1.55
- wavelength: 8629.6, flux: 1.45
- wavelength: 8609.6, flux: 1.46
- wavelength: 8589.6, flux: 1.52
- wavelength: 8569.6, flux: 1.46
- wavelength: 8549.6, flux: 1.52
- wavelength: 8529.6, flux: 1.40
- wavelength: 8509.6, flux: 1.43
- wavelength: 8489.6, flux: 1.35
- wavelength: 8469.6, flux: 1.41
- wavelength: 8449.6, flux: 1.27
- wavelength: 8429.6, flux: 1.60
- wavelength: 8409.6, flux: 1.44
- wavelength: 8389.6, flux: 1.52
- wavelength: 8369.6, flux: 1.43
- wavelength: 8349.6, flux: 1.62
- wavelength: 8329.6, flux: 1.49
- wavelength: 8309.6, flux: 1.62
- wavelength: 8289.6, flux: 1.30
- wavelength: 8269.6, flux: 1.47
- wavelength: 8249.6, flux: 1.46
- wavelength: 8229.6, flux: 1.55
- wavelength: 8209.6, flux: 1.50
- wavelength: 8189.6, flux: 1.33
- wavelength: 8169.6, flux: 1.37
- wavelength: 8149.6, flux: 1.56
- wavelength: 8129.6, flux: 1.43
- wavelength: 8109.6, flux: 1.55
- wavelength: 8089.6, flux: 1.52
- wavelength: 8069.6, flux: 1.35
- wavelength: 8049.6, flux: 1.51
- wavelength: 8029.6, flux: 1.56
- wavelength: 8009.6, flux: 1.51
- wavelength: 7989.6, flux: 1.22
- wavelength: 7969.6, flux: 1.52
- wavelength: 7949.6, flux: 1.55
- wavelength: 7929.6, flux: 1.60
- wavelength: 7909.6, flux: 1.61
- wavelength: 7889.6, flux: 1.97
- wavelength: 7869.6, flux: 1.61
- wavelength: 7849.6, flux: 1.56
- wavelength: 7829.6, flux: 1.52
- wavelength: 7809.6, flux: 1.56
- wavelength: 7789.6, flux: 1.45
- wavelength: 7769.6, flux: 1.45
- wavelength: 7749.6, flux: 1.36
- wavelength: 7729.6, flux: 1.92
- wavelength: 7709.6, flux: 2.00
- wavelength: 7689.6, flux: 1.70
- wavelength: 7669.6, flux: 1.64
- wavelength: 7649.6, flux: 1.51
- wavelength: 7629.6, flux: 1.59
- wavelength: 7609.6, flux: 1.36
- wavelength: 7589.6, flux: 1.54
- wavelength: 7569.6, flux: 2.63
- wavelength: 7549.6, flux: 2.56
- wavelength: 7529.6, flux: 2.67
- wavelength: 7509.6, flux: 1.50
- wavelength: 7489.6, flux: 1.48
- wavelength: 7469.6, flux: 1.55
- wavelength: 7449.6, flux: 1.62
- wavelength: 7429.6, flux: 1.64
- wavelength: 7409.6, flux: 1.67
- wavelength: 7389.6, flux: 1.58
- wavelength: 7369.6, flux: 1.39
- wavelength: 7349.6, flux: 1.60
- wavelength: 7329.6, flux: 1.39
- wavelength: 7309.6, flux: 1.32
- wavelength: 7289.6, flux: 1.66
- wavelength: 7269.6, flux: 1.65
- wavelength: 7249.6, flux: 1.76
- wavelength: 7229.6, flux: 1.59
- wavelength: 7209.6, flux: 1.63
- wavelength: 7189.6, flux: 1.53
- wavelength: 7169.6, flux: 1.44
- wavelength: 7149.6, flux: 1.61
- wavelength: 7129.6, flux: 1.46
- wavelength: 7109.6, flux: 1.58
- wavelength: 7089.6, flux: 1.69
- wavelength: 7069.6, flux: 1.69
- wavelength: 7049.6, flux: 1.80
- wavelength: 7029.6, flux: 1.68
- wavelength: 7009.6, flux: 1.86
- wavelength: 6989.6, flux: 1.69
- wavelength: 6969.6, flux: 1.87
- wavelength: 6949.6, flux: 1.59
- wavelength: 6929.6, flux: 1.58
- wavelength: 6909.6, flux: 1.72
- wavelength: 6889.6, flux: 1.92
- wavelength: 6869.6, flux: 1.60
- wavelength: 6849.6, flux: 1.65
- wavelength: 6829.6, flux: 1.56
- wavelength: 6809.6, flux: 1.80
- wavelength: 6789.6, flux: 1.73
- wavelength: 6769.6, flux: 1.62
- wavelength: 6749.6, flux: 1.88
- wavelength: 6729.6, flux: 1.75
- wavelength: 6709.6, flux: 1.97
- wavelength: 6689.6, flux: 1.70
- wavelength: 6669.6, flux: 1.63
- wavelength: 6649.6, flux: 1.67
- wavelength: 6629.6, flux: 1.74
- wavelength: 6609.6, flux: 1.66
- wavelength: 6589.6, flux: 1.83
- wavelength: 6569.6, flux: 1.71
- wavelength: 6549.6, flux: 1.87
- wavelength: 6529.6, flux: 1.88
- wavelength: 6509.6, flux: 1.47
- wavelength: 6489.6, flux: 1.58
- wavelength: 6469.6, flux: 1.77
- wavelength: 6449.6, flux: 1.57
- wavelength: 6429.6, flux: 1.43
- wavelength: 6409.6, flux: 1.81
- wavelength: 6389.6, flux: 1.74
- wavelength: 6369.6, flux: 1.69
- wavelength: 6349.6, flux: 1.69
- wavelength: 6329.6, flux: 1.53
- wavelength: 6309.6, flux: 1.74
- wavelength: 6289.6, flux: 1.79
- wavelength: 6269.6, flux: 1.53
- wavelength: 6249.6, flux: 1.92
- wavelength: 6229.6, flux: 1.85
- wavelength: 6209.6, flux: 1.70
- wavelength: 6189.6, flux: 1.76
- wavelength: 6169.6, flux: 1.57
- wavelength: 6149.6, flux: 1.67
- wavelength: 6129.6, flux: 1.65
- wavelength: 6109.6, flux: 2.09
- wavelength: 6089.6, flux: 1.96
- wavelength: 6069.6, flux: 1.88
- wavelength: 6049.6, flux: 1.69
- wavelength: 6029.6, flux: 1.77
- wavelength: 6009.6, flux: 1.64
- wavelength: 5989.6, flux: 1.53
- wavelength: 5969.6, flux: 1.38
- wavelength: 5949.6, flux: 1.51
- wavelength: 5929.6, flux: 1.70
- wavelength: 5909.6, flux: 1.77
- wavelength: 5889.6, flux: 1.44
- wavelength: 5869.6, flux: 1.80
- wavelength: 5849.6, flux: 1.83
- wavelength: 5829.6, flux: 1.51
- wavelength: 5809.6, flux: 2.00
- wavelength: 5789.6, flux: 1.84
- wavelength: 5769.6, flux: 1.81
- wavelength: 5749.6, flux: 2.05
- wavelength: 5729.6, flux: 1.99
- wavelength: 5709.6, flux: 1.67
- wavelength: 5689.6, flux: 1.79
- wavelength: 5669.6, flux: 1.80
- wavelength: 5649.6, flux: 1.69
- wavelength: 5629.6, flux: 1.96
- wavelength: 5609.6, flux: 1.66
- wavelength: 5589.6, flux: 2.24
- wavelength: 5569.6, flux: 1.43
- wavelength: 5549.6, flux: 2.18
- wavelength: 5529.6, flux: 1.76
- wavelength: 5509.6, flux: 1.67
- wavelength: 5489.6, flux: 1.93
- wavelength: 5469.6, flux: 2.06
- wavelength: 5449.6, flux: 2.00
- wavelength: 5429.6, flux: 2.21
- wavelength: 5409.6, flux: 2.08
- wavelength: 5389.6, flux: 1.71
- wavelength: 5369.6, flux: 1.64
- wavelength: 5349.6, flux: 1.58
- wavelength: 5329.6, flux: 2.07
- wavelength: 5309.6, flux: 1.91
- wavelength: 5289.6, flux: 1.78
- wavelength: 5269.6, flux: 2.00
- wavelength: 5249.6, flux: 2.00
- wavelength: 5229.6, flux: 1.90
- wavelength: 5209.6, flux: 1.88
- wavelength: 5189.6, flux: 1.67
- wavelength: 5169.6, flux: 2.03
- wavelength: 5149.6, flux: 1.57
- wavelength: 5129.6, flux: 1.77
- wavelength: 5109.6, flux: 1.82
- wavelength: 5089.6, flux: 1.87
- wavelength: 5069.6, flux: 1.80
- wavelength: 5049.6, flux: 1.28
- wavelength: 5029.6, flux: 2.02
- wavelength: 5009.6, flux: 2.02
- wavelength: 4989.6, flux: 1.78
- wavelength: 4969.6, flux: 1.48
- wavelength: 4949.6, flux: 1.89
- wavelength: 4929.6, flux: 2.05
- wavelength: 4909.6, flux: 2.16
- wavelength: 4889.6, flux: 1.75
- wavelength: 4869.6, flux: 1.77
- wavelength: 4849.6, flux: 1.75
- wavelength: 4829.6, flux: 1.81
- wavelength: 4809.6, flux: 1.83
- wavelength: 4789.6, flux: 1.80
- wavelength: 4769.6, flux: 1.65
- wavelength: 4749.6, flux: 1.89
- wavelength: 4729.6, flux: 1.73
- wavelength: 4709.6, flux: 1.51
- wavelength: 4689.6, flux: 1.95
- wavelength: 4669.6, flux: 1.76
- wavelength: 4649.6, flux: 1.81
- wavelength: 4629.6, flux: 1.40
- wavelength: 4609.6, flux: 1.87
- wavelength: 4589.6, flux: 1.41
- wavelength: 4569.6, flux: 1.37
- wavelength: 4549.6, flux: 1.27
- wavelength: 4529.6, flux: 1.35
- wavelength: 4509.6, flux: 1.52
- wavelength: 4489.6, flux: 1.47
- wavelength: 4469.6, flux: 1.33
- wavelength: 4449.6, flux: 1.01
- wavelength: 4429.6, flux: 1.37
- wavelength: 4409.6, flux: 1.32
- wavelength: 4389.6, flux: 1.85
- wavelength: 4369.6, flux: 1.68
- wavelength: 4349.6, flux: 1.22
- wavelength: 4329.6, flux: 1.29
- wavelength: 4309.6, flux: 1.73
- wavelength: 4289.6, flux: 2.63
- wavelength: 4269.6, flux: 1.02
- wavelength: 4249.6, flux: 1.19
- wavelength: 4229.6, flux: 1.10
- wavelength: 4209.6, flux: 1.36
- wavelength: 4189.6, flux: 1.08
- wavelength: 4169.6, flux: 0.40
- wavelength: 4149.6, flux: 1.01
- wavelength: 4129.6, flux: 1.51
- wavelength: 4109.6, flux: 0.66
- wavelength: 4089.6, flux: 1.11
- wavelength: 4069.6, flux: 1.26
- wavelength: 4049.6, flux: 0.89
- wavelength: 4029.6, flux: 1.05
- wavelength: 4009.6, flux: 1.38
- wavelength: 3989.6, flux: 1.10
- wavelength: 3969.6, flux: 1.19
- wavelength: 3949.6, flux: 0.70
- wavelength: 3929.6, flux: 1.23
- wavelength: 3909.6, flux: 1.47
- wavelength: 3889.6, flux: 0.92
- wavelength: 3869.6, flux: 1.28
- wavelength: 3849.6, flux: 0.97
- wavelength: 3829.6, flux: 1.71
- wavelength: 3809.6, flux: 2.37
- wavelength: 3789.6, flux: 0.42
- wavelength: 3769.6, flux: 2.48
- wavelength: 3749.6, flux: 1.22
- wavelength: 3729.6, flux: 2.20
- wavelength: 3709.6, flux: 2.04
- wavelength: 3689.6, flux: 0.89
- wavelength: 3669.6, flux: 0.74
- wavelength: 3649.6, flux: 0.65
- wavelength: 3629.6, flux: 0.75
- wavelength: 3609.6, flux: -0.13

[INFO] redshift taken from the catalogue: 0.148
